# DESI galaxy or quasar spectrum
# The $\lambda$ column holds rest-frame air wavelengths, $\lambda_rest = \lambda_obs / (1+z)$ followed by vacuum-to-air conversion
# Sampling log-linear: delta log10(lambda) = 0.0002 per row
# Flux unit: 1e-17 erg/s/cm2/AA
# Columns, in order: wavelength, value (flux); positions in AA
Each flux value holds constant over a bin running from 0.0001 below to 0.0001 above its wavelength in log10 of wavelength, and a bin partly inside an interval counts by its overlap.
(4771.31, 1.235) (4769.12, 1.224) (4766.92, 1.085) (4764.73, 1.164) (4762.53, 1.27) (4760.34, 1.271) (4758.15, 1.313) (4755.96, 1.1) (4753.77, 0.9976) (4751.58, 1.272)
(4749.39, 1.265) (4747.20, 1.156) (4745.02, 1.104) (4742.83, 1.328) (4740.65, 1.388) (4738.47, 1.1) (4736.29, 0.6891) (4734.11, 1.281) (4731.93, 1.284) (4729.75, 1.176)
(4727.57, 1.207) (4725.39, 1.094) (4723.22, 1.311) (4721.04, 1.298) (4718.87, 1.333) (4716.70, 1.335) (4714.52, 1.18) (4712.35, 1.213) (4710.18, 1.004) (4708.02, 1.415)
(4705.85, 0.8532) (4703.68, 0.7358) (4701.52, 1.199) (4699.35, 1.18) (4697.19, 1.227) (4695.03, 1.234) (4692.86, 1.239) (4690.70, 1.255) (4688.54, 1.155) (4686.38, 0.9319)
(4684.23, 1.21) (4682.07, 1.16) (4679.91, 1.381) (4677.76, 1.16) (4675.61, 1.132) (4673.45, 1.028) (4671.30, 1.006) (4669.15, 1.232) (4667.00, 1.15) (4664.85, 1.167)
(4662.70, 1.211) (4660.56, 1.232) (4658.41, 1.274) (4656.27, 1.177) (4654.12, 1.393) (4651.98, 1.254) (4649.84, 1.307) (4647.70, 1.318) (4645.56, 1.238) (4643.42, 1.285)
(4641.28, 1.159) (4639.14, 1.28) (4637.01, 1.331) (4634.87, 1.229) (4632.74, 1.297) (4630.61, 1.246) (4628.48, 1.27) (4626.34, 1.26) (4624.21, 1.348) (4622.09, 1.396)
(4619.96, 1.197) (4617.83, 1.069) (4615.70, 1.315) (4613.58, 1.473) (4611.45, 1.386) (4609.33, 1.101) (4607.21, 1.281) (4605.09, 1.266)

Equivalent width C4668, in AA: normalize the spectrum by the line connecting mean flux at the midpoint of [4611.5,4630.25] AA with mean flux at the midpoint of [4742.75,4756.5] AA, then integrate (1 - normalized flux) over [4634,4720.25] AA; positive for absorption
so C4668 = 2.99 AA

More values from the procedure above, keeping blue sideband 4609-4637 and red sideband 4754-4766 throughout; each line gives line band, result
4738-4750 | -0.13 AA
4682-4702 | 1.03 AA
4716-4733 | -0.38 AA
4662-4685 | 1.62 AA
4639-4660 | 0.01 AA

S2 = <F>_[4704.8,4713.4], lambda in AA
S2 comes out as 1.12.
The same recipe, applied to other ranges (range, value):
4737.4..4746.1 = 1.23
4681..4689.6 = 1.11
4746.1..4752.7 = 1.23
